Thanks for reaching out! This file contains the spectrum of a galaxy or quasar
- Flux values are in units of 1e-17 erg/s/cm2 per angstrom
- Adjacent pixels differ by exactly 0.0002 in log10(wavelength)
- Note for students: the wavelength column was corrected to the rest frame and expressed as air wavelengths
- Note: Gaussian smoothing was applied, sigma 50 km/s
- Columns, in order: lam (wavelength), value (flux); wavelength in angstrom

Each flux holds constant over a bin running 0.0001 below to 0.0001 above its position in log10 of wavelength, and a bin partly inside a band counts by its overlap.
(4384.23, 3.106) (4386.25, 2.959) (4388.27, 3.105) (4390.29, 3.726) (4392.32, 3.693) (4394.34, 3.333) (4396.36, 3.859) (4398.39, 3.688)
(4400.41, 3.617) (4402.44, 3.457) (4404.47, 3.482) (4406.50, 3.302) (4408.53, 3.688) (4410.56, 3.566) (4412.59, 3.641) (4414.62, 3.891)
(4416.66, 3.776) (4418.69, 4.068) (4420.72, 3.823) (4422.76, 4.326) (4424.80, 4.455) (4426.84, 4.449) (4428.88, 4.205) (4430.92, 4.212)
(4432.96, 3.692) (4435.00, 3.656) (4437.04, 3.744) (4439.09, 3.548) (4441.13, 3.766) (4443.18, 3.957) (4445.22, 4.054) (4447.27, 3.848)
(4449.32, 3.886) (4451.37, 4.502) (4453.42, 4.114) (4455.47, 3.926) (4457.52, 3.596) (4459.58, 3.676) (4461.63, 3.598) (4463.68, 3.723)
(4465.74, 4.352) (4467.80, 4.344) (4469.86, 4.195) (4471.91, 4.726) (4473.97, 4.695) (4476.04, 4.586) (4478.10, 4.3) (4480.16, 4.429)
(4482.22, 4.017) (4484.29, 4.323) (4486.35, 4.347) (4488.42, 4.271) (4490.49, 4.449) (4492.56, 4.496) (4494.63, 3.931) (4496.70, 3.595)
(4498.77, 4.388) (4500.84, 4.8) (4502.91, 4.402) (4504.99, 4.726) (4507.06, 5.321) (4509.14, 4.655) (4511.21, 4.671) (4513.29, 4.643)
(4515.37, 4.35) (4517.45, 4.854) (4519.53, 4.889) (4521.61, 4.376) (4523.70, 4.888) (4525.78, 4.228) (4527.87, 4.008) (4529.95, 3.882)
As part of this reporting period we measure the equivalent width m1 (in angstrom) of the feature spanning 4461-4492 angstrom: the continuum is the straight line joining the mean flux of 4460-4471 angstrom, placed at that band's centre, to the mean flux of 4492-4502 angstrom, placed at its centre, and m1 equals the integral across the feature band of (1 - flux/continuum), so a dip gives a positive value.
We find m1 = -1.5 angstrom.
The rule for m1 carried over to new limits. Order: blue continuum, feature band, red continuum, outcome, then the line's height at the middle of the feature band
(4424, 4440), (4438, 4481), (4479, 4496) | 0.48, 4.13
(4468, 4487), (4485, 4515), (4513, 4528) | 0.05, 4.48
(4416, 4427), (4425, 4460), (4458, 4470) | 0.83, 4.04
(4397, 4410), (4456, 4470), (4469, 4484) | 1.15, 4.26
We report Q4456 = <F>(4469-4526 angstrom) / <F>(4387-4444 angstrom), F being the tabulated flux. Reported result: 1.2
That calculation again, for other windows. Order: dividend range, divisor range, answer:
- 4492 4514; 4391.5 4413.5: 1.26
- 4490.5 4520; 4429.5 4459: 1.17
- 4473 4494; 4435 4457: 1.12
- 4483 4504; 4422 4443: 1.07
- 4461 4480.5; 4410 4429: 1.07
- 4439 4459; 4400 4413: 1.11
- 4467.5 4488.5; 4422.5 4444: 1.10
